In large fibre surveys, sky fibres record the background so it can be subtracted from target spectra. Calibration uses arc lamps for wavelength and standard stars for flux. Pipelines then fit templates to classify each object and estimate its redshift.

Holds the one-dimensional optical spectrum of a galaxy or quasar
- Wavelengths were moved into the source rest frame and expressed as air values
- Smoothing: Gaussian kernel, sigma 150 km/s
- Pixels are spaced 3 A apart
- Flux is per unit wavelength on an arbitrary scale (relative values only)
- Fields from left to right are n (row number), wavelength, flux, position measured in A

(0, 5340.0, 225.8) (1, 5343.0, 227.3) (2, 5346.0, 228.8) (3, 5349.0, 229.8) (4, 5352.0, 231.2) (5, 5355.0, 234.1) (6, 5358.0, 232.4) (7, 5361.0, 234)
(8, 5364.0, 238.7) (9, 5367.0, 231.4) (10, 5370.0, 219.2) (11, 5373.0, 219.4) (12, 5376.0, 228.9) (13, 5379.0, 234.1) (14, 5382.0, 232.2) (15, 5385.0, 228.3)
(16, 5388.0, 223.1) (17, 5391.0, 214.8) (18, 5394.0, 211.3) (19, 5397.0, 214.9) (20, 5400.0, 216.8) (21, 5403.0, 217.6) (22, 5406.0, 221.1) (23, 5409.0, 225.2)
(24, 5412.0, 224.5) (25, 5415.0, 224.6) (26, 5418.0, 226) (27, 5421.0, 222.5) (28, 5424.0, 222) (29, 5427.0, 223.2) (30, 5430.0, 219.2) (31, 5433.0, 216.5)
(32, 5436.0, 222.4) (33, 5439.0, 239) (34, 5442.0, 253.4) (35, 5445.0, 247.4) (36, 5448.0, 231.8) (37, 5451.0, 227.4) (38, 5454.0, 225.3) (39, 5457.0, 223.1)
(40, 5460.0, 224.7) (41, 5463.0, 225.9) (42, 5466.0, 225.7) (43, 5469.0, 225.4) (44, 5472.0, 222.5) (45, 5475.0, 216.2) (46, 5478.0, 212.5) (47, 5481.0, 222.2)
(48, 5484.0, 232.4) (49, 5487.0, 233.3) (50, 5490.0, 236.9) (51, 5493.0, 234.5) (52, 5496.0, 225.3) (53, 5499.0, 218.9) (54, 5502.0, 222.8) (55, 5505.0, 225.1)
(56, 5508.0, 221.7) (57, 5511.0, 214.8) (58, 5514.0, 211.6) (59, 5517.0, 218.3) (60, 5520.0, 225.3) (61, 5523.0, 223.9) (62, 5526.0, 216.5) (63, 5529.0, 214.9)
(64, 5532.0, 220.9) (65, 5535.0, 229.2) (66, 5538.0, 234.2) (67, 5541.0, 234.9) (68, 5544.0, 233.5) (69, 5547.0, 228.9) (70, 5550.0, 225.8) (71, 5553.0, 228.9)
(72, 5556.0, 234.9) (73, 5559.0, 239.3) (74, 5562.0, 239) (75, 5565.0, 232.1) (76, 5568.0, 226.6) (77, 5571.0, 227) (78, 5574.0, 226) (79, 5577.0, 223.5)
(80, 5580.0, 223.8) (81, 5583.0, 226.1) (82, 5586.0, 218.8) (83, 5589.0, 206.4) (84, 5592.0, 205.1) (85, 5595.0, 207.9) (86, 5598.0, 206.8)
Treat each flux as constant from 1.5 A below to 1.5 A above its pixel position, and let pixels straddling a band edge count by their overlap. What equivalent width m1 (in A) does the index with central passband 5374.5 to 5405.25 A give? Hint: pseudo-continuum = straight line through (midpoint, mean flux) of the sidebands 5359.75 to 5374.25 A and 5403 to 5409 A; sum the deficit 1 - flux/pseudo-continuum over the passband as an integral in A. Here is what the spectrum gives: 0.3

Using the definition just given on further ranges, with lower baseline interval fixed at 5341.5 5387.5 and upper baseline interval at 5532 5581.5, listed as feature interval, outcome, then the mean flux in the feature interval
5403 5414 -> 0.3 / 223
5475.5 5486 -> 0.4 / 222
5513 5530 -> 0.8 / 219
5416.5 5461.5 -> 0.3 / 228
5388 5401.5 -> 0.9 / 215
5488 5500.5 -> 0.1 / 229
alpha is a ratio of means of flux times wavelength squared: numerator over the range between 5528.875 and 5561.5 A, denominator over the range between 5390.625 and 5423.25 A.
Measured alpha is 1.10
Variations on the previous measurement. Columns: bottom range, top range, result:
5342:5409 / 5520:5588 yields 1.08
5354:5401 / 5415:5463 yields 1.03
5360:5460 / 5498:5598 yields 1.04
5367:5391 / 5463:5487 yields 1.02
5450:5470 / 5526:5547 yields 1.04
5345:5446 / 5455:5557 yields 1.03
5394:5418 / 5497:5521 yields 1.04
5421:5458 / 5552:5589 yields 1.04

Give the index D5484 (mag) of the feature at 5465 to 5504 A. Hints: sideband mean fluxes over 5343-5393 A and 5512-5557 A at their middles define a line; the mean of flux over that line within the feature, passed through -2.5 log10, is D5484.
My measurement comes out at 0.00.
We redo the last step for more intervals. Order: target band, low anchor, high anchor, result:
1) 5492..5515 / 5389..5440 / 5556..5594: 0.01 mag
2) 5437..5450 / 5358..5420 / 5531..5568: -0.07 mag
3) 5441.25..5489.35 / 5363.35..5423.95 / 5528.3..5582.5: -0.01 mag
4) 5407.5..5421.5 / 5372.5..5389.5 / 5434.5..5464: 0.03 mag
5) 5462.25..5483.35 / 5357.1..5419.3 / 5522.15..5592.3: 0.02 mag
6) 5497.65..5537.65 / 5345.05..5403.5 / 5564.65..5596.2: 0.01 mag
